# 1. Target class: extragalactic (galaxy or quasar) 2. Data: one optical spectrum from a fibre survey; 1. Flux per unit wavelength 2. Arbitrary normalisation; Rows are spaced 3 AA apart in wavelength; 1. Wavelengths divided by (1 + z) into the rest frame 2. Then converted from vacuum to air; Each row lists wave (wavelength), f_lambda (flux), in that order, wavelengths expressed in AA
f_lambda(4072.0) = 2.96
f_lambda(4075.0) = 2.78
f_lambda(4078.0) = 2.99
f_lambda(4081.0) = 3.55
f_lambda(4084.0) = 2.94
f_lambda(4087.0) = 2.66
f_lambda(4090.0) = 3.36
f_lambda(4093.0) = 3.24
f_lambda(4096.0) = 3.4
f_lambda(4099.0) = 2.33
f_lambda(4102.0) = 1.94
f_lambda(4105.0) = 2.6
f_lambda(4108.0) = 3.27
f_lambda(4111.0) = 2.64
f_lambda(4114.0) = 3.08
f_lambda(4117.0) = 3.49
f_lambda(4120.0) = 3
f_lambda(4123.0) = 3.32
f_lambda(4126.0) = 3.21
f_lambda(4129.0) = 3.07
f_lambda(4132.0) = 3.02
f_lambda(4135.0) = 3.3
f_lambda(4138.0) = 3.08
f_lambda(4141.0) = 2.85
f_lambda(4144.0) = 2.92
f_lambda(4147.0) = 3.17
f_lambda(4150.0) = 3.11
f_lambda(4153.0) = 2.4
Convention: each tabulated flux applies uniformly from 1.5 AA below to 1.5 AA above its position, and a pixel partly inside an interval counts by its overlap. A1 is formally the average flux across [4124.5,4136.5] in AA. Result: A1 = 3.15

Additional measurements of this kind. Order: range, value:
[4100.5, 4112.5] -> 2.61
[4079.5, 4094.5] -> 3.15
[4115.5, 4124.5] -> 3.27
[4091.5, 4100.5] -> 2.99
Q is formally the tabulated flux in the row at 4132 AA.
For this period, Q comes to 3.02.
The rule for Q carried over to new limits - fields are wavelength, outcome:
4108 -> 3.27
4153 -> 2.4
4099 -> 2.33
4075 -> 2.78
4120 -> 3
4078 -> 2.99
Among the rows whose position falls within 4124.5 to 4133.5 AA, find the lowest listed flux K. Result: 3.02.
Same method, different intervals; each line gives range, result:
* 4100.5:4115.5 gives 1.94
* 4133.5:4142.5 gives 2.85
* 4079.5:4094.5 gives 2.66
